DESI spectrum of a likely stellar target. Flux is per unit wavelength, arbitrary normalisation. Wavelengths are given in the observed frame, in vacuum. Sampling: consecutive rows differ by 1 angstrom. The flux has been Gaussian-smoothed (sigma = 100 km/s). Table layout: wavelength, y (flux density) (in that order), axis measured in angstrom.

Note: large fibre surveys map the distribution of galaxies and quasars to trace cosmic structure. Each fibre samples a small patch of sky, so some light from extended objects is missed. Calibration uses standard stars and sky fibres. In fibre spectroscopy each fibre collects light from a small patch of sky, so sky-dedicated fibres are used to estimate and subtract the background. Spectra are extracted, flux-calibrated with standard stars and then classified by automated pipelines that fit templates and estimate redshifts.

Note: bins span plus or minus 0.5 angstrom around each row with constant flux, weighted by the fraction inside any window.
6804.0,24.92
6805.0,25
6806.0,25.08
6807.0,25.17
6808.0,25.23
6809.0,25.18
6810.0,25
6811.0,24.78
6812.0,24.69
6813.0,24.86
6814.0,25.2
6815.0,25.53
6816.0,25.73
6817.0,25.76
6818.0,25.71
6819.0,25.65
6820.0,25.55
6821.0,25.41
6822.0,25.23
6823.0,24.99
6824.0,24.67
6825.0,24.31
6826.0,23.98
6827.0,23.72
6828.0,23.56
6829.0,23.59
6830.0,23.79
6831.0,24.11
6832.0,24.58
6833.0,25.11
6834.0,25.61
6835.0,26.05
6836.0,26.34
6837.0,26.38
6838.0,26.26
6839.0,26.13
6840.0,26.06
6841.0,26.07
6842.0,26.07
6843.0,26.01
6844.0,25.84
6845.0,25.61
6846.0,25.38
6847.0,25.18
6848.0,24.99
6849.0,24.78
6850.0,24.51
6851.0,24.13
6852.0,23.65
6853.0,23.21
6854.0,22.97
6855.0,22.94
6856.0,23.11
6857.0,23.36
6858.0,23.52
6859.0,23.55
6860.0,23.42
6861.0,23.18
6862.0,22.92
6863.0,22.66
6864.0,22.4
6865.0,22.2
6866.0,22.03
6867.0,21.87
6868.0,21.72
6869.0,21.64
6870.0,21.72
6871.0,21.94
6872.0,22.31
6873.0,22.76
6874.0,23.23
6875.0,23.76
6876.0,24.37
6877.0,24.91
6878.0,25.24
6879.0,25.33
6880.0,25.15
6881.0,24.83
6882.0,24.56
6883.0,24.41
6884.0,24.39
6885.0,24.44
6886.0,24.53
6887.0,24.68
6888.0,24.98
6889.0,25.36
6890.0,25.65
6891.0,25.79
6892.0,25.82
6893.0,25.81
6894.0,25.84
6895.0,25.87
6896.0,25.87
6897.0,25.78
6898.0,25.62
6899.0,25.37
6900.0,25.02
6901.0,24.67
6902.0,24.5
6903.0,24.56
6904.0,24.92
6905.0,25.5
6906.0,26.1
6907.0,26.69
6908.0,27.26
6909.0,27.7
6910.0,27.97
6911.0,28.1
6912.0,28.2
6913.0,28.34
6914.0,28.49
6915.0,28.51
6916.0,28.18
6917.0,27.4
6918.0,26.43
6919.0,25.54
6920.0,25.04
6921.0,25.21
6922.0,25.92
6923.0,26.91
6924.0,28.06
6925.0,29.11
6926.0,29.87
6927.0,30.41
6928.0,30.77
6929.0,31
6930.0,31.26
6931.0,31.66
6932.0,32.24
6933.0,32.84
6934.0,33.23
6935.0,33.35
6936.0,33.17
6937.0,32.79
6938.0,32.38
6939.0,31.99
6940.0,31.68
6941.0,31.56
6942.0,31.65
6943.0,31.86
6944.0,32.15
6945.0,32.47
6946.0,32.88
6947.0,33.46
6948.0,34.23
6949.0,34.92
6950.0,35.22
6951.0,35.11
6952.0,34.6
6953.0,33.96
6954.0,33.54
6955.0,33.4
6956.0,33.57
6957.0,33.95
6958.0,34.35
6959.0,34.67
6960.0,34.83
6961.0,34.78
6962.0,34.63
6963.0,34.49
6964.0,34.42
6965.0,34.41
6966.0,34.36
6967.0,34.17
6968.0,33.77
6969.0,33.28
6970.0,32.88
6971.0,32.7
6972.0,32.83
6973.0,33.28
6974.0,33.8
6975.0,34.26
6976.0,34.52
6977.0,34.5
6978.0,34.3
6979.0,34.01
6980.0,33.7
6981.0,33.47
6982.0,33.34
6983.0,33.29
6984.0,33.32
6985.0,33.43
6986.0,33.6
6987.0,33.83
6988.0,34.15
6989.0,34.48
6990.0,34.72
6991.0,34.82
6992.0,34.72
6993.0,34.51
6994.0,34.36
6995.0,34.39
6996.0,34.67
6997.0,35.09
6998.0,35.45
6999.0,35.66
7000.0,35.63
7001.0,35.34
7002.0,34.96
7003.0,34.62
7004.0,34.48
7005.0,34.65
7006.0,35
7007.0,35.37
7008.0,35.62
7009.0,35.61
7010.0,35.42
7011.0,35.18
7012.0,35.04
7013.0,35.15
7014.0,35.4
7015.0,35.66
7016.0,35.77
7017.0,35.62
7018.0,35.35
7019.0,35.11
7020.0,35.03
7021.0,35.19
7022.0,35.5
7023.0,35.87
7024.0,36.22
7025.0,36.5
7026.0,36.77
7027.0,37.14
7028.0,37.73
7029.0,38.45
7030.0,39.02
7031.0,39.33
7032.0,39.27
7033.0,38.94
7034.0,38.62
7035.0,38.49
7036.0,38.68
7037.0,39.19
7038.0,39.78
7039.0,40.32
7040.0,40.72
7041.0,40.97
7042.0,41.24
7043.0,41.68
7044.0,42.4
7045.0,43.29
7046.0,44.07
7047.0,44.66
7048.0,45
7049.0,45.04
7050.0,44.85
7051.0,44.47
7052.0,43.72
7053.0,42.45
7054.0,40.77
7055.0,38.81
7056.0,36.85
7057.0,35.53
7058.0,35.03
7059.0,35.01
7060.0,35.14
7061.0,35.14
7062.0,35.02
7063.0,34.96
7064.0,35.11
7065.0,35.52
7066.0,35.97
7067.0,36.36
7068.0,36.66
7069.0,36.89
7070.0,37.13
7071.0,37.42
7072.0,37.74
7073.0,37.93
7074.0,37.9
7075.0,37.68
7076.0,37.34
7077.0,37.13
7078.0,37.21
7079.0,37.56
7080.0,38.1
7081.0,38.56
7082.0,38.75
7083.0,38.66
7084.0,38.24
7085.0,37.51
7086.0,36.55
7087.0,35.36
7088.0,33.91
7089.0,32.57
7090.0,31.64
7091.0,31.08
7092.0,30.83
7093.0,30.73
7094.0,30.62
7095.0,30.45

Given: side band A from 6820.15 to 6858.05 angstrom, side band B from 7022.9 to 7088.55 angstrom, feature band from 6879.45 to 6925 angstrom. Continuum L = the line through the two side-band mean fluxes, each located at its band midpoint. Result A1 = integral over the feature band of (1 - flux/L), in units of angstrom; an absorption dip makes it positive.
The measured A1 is 4.4 angstrom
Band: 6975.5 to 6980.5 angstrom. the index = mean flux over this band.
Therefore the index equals 34.2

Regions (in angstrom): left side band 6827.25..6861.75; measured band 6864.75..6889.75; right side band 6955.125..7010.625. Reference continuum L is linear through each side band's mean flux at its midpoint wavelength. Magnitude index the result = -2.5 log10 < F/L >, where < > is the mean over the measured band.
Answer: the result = 0.139 mag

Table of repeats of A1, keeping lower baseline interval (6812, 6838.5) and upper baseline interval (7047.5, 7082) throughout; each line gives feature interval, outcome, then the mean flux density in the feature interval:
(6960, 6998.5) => -0.7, 34.1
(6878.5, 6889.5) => 1.4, 24.8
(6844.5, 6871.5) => 3.6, 23.3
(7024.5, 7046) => -1.8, 39.6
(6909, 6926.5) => 1.5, 27.5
